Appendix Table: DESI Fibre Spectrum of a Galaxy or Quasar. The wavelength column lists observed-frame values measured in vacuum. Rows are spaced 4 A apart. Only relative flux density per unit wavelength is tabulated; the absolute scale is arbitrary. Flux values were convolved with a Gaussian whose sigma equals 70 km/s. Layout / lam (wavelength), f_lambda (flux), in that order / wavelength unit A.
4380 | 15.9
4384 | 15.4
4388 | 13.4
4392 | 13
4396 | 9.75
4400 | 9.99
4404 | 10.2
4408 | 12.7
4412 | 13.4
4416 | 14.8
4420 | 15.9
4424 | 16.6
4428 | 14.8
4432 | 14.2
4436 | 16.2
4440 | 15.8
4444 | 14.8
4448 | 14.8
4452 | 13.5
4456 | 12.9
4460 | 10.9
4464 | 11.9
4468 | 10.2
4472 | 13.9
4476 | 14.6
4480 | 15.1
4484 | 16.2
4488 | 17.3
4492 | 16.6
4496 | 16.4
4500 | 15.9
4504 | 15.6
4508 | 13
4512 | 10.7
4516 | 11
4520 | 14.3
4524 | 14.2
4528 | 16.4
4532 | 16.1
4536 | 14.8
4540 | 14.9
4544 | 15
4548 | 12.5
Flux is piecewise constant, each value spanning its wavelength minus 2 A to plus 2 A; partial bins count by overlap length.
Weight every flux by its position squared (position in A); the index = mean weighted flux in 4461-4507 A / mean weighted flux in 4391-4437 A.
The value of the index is 1.13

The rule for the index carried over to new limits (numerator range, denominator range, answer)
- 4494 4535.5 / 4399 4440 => 1.07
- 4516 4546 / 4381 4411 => 1.29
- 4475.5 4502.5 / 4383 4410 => 1.41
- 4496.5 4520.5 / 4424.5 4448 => 0.92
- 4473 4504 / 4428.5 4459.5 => 1.13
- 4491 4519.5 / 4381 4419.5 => 1.16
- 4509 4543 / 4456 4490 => 1.05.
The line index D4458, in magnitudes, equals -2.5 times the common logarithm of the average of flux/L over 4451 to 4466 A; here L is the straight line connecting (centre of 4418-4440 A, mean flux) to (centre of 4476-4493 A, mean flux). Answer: 0.281 mag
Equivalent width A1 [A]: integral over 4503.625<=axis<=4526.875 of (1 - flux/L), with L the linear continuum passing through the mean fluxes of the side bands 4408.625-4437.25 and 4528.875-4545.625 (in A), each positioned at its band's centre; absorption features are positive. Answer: 3.3 A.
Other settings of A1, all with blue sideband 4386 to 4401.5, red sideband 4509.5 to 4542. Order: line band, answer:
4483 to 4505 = -4.80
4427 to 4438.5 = -2.63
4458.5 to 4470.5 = 1.65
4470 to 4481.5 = -1.23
